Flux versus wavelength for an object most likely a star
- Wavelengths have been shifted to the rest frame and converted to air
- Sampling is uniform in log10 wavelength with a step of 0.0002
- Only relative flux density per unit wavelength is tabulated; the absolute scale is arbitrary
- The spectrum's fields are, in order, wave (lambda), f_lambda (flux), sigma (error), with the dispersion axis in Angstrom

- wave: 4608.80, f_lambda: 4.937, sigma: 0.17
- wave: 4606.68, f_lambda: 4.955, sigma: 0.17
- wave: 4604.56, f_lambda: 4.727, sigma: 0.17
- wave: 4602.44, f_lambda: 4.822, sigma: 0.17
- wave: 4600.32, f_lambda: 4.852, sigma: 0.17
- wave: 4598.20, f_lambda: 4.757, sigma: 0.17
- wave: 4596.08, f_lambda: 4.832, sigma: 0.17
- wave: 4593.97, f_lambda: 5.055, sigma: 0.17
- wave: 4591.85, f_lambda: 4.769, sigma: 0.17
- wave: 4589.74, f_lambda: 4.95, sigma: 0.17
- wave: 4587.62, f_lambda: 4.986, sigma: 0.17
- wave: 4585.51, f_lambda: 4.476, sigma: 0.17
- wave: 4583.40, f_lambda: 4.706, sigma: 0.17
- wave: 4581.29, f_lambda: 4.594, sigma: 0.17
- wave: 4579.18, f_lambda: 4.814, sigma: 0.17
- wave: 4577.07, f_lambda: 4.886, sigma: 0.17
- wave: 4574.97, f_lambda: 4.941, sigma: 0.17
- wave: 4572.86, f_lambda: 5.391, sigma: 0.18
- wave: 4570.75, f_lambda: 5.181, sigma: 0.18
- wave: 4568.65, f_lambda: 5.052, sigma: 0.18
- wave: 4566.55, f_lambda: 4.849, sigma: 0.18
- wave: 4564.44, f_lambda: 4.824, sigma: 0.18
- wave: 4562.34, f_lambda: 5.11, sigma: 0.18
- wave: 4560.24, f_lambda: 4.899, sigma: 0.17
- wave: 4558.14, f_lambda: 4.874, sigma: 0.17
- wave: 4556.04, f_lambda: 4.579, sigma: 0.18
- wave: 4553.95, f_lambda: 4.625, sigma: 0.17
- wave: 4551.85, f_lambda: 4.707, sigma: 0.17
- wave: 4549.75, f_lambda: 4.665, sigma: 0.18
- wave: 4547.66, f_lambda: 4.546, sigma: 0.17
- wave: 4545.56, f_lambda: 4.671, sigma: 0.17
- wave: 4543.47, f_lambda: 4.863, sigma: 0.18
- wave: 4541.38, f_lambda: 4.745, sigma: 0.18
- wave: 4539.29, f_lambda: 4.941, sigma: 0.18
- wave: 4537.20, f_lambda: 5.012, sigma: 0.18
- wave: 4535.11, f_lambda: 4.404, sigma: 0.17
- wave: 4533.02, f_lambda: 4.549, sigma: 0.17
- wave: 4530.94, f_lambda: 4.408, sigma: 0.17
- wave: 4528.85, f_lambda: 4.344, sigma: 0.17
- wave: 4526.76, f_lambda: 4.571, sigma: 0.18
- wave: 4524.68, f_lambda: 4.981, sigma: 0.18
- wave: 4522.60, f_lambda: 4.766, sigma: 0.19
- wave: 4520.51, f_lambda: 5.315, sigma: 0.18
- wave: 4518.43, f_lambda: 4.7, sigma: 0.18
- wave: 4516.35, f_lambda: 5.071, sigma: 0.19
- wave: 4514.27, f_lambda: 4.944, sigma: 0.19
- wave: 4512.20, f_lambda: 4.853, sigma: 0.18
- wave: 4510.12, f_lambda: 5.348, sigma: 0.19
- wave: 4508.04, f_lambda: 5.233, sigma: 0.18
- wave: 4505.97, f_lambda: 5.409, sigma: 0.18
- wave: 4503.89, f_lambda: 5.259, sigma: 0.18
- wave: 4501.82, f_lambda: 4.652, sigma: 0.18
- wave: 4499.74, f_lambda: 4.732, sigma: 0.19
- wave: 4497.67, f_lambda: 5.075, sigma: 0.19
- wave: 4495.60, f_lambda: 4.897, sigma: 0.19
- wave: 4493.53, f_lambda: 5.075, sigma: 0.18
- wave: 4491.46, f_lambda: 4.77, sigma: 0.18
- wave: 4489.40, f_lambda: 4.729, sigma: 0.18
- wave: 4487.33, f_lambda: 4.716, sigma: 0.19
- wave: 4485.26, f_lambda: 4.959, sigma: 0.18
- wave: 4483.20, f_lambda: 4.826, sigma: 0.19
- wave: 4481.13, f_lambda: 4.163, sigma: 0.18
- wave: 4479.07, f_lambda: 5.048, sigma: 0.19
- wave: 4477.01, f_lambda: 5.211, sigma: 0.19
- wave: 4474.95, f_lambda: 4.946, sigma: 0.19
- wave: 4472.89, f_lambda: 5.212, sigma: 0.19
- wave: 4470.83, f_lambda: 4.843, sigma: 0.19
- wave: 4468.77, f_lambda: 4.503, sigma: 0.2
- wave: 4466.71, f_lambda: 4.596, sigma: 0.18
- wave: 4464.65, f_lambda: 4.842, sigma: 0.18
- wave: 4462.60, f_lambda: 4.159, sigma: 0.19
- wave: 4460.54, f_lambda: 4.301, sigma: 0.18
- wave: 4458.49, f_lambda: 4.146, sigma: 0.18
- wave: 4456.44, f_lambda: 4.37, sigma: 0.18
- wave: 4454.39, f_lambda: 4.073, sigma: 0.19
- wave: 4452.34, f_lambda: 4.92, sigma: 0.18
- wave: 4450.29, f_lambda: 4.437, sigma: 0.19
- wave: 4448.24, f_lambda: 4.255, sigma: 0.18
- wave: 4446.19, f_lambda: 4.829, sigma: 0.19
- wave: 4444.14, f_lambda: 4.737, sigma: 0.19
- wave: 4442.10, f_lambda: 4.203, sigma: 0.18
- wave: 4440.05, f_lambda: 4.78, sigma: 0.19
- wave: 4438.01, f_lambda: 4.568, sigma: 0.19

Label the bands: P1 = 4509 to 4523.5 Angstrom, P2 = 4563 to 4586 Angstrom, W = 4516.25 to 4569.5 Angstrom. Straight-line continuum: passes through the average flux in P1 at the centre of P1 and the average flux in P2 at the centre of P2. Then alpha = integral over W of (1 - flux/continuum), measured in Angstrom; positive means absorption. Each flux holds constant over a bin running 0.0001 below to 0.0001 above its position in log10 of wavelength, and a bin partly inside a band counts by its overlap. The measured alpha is 2.0 Angstrom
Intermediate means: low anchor 5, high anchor 4.9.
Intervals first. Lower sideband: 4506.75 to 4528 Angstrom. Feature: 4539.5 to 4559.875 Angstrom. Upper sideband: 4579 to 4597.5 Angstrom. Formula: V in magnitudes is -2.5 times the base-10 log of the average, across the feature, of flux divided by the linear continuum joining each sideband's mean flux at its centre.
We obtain 0.04 mag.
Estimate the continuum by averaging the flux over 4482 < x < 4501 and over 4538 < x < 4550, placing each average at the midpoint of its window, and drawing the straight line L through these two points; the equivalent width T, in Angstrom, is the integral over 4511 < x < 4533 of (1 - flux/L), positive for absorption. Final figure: 0.03 Angstrom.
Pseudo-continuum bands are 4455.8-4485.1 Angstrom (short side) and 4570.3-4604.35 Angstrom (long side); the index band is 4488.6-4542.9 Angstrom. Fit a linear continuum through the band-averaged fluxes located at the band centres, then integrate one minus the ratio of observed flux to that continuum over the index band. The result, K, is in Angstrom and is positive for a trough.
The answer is -1.5 Angstrom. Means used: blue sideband 4.67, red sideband 4.87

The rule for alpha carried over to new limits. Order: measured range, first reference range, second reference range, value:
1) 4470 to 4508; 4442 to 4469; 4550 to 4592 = -2.9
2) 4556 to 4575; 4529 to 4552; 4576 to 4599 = -1.0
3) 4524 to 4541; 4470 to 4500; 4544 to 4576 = 0.8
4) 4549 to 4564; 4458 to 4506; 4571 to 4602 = 0.2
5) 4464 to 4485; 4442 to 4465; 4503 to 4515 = -0.5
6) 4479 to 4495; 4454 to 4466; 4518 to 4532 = -1.0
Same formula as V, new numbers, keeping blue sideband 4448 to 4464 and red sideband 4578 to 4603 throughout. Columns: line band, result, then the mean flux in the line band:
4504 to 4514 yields -0.15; 5.2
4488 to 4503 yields -0.09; 4.85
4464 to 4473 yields -0.09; 4.75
